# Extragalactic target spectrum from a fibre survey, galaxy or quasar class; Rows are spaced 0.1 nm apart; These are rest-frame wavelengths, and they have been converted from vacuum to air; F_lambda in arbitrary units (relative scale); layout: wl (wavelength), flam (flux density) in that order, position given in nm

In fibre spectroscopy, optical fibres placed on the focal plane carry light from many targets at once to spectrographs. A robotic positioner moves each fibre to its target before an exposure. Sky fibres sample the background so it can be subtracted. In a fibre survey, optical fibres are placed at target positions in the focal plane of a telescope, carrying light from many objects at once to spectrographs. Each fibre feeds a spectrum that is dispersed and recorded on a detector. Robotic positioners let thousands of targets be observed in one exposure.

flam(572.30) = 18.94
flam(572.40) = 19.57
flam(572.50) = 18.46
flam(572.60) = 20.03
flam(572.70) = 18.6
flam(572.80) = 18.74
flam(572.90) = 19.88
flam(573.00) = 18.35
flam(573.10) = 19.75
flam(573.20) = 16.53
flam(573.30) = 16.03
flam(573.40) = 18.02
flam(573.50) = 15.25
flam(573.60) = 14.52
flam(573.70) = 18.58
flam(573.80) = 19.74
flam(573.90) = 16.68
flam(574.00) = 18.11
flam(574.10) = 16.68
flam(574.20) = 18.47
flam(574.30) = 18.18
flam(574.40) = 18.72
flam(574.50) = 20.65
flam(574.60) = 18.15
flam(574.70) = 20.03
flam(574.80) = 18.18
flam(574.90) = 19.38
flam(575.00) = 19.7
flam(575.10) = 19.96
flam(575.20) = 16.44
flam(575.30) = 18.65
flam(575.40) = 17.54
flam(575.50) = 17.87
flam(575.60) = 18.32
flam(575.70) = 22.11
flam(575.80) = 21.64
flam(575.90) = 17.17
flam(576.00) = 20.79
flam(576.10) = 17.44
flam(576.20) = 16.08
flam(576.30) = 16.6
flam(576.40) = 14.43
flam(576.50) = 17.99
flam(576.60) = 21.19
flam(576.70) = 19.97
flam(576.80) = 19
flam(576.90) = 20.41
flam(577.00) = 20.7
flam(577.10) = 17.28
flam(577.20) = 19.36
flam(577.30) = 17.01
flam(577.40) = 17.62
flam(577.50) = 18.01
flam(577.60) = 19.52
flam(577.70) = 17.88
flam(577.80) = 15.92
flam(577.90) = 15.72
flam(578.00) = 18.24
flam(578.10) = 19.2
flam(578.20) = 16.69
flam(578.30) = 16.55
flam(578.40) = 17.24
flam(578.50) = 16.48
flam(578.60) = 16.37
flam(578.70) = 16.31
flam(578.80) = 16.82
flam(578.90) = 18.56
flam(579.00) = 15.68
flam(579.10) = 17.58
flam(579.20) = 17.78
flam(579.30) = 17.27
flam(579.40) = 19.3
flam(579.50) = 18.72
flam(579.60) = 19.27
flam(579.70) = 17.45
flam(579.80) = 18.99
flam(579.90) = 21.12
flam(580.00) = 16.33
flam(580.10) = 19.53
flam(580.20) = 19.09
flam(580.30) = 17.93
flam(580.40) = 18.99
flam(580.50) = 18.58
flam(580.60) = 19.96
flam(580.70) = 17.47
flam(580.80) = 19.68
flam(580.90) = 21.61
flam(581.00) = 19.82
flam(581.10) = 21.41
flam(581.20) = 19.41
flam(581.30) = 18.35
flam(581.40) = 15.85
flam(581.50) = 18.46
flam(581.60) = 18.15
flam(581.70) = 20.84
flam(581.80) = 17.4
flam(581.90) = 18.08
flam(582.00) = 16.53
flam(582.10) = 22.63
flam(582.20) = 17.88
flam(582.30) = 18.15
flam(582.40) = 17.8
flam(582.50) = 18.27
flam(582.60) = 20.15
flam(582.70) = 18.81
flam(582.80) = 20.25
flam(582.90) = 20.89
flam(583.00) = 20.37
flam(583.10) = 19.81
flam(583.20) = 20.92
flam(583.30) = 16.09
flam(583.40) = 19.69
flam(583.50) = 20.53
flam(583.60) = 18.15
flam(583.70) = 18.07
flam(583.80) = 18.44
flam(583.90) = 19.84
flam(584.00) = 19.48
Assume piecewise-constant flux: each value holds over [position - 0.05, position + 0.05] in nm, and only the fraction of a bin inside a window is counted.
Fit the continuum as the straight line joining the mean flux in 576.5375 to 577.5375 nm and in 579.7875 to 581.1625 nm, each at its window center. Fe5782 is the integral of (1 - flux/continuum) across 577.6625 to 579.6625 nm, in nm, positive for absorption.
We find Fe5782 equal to 0.189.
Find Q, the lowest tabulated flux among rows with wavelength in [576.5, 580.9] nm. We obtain 15.68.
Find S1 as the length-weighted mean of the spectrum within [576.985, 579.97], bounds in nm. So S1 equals 17.8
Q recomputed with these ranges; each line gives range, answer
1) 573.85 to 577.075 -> 14.43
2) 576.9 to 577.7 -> 17.01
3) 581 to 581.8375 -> 15.85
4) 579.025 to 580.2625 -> 16.33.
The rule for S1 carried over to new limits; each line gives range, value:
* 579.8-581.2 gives 19.3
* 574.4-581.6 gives 18.4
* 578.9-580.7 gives 18.4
